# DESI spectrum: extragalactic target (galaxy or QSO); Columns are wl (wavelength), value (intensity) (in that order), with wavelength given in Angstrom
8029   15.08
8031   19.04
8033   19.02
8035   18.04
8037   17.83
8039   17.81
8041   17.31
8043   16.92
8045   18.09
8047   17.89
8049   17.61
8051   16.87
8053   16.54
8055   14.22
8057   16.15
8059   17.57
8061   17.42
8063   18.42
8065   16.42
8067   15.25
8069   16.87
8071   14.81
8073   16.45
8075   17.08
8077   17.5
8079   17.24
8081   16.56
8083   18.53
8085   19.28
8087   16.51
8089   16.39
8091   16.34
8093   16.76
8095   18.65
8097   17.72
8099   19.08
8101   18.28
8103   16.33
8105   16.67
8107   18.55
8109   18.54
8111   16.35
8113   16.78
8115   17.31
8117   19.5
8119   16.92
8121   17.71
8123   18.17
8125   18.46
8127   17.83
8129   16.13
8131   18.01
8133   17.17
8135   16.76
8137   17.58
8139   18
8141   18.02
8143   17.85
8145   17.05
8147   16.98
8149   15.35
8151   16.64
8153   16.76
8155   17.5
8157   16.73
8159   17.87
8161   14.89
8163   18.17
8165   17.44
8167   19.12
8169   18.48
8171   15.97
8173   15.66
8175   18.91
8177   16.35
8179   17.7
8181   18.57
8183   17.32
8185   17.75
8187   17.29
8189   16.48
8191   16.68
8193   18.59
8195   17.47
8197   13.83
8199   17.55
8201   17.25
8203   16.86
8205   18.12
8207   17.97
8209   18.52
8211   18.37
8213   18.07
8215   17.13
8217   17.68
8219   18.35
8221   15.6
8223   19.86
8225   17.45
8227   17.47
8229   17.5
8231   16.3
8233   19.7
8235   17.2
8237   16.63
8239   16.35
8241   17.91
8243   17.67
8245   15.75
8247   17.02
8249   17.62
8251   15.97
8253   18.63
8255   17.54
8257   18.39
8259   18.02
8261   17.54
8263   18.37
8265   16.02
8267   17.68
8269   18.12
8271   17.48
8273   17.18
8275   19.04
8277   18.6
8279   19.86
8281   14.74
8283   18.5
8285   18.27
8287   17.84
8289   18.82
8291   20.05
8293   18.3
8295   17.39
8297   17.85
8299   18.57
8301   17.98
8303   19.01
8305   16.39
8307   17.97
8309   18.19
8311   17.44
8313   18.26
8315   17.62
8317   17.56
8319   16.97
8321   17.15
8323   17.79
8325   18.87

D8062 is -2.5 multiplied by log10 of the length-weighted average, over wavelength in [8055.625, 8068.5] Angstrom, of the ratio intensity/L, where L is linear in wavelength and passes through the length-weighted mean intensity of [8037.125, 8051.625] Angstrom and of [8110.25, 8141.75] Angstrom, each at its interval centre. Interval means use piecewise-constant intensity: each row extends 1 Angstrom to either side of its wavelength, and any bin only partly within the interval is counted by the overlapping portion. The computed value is 0.05 mag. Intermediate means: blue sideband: 17.5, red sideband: 17.5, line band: 16.8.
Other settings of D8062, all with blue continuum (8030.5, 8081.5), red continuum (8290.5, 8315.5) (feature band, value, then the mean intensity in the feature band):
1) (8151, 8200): 0.02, 17.2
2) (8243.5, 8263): 0.03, 17.4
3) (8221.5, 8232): 0.01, 17.6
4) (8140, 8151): 0.03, 17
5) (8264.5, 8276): 0.02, 17.7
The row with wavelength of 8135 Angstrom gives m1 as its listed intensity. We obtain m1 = 16.76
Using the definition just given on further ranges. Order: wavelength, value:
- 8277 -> 18.6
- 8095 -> 18.65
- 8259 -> 18.02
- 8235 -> 17.2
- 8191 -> 16.68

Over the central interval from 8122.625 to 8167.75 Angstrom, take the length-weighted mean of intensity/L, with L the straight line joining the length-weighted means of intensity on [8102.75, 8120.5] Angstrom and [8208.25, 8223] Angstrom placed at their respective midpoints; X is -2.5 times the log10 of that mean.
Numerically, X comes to 0.02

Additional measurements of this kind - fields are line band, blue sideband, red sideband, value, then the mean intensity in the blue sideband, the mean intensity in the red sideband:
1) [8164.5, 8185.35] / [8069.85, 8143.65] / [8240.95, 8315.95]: 0.00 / 17.5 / 17.8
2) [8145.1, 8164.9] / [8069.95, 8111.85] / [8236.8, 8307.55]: 0.04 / 17.3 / 17.8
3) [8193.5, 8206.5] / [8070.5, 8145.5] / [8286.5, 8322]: 0.05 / 17.5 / 18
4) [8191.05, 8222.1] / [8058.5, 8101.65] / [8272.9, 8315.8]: 0.02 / 17.2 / 18.1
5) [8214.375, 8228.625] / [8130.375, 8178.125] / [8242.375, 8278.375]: -0.01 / 17.2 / 17.6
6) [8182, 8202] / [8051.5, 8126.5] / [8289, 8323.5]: 0.03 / 17.2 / 17.9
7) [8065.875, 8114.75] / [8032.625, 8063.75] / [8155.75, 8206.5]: 0.01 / 17.3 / 17.3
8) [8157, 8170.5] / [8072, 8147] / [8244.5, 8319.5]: 0.00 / 17.5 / 17.8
